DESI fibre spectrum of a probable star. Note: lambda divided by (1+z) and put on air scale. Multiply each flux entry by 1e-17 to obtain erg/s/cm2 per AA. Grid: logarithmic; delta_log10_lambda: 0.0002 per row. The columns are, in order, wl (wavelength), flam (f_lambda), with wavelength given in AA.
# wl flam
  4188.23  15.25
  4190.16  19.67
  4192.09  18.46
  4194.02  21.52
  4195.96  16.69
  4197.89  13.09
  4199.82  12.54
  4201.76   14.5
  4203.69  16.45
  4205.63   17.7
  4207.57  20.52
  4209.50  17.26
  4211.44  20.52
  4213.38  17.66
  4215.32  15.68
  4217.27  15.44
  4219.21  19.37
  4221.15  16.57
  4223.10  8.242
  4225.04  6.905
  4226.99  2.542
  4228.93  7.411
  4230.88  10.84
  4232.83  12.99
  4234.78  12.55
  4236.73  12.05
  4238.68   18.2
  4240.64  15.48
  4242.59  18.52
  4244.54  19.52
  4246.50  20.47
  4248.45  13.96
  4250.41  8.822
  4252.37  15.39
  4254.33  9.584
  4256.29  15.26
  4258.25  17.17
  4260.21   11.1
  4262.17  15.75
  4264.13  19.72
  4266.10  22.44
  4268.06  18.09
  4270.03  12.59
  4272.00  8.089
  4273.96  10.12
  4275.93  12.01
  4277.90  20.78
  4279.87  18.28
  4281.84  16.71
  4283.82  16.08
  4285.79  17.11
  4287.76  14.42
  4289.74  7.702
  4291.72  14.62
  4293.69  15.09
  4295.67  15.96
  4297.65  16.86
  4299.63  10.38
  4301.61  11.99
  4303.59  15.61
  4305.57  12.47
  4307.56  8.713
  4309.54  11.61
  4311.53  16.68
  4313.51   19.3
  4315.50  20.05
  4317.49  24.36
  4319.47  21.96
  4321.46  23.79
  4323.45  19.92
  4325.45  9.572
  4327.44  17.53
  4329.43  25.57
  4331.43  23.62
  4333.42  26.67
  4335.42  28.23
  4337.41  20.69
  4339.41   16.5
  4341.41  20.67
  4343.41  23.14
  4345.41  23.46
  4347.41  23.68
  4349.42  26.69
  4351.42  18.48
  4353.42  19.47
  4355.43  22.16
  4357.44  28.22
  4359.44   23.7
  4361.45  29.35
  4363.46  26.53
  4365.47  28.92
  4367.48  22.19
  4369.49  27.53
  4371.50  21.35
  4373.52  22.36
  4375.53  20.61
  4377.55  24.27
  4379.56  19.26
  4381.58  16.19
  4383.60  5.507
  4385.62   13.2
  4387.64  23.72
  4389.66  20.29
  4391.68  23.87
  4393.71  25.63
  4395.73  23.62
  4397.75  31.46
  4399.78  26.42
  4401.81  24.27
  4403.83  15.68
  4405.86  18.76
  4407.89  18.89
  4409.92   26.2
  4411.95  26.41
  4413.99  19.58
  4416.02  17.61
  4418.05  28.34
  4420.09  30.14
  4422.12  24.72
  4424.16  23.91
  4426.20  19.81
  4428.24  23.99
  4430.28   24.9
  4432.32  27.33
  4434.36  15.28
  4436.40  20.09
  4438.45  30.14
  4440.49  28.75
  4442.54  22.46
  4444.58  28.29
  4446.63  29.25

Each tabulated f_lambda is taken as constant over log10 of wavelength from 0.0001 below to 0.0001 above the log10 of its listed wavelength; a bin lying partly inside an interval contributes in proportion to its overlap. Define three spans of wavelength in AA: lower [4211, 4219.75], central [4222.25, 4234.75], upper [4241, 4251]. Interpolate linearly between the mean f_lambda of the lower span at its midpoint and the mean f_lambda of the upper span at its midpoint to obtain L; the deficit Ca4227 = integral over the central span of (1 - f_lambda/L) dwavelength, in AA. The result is 6.3 AA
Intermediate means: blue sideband 17.5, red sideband 16.5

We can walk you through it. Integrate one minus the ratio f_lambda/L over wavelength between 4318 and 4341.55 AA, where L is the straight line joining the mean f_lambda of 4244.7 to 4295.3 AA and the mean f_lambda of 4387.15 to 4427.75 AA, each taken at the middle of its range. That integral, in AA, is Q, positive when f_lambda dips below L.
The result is -3.4 AA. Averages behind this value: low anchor 14.9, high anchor 23.5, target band 21.3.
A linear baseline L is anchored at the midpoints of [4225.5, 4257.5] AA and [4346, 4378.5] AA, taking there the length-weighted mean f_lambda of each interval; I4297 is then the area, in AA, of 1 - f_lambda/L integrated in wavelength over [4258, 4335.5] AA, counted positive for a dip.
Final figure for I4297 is 7.0 AA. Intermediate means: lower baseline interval 13.3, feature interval 16.6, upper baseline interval 24.1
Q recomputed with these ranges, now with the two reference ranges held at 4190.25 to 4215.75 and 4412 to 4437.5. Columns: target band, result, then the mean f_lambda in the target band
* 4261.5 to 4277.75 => 3.3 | 15.1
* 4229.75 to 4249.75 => 3.2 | 15.3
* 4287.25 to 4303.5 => 5.1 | 13.5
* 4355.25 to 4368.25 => -2.9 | 26.2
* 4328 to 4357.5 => -2.8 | 22.9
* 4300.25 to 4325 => 4.0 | 16.9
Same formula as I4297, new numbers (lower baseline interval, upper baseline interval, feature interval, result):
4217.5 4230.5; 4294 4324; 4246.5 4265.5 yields -2.6 AA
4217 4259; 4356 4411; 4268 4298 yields 3.3 AA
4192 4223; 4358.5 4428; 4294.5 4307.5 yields 4.1 AA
